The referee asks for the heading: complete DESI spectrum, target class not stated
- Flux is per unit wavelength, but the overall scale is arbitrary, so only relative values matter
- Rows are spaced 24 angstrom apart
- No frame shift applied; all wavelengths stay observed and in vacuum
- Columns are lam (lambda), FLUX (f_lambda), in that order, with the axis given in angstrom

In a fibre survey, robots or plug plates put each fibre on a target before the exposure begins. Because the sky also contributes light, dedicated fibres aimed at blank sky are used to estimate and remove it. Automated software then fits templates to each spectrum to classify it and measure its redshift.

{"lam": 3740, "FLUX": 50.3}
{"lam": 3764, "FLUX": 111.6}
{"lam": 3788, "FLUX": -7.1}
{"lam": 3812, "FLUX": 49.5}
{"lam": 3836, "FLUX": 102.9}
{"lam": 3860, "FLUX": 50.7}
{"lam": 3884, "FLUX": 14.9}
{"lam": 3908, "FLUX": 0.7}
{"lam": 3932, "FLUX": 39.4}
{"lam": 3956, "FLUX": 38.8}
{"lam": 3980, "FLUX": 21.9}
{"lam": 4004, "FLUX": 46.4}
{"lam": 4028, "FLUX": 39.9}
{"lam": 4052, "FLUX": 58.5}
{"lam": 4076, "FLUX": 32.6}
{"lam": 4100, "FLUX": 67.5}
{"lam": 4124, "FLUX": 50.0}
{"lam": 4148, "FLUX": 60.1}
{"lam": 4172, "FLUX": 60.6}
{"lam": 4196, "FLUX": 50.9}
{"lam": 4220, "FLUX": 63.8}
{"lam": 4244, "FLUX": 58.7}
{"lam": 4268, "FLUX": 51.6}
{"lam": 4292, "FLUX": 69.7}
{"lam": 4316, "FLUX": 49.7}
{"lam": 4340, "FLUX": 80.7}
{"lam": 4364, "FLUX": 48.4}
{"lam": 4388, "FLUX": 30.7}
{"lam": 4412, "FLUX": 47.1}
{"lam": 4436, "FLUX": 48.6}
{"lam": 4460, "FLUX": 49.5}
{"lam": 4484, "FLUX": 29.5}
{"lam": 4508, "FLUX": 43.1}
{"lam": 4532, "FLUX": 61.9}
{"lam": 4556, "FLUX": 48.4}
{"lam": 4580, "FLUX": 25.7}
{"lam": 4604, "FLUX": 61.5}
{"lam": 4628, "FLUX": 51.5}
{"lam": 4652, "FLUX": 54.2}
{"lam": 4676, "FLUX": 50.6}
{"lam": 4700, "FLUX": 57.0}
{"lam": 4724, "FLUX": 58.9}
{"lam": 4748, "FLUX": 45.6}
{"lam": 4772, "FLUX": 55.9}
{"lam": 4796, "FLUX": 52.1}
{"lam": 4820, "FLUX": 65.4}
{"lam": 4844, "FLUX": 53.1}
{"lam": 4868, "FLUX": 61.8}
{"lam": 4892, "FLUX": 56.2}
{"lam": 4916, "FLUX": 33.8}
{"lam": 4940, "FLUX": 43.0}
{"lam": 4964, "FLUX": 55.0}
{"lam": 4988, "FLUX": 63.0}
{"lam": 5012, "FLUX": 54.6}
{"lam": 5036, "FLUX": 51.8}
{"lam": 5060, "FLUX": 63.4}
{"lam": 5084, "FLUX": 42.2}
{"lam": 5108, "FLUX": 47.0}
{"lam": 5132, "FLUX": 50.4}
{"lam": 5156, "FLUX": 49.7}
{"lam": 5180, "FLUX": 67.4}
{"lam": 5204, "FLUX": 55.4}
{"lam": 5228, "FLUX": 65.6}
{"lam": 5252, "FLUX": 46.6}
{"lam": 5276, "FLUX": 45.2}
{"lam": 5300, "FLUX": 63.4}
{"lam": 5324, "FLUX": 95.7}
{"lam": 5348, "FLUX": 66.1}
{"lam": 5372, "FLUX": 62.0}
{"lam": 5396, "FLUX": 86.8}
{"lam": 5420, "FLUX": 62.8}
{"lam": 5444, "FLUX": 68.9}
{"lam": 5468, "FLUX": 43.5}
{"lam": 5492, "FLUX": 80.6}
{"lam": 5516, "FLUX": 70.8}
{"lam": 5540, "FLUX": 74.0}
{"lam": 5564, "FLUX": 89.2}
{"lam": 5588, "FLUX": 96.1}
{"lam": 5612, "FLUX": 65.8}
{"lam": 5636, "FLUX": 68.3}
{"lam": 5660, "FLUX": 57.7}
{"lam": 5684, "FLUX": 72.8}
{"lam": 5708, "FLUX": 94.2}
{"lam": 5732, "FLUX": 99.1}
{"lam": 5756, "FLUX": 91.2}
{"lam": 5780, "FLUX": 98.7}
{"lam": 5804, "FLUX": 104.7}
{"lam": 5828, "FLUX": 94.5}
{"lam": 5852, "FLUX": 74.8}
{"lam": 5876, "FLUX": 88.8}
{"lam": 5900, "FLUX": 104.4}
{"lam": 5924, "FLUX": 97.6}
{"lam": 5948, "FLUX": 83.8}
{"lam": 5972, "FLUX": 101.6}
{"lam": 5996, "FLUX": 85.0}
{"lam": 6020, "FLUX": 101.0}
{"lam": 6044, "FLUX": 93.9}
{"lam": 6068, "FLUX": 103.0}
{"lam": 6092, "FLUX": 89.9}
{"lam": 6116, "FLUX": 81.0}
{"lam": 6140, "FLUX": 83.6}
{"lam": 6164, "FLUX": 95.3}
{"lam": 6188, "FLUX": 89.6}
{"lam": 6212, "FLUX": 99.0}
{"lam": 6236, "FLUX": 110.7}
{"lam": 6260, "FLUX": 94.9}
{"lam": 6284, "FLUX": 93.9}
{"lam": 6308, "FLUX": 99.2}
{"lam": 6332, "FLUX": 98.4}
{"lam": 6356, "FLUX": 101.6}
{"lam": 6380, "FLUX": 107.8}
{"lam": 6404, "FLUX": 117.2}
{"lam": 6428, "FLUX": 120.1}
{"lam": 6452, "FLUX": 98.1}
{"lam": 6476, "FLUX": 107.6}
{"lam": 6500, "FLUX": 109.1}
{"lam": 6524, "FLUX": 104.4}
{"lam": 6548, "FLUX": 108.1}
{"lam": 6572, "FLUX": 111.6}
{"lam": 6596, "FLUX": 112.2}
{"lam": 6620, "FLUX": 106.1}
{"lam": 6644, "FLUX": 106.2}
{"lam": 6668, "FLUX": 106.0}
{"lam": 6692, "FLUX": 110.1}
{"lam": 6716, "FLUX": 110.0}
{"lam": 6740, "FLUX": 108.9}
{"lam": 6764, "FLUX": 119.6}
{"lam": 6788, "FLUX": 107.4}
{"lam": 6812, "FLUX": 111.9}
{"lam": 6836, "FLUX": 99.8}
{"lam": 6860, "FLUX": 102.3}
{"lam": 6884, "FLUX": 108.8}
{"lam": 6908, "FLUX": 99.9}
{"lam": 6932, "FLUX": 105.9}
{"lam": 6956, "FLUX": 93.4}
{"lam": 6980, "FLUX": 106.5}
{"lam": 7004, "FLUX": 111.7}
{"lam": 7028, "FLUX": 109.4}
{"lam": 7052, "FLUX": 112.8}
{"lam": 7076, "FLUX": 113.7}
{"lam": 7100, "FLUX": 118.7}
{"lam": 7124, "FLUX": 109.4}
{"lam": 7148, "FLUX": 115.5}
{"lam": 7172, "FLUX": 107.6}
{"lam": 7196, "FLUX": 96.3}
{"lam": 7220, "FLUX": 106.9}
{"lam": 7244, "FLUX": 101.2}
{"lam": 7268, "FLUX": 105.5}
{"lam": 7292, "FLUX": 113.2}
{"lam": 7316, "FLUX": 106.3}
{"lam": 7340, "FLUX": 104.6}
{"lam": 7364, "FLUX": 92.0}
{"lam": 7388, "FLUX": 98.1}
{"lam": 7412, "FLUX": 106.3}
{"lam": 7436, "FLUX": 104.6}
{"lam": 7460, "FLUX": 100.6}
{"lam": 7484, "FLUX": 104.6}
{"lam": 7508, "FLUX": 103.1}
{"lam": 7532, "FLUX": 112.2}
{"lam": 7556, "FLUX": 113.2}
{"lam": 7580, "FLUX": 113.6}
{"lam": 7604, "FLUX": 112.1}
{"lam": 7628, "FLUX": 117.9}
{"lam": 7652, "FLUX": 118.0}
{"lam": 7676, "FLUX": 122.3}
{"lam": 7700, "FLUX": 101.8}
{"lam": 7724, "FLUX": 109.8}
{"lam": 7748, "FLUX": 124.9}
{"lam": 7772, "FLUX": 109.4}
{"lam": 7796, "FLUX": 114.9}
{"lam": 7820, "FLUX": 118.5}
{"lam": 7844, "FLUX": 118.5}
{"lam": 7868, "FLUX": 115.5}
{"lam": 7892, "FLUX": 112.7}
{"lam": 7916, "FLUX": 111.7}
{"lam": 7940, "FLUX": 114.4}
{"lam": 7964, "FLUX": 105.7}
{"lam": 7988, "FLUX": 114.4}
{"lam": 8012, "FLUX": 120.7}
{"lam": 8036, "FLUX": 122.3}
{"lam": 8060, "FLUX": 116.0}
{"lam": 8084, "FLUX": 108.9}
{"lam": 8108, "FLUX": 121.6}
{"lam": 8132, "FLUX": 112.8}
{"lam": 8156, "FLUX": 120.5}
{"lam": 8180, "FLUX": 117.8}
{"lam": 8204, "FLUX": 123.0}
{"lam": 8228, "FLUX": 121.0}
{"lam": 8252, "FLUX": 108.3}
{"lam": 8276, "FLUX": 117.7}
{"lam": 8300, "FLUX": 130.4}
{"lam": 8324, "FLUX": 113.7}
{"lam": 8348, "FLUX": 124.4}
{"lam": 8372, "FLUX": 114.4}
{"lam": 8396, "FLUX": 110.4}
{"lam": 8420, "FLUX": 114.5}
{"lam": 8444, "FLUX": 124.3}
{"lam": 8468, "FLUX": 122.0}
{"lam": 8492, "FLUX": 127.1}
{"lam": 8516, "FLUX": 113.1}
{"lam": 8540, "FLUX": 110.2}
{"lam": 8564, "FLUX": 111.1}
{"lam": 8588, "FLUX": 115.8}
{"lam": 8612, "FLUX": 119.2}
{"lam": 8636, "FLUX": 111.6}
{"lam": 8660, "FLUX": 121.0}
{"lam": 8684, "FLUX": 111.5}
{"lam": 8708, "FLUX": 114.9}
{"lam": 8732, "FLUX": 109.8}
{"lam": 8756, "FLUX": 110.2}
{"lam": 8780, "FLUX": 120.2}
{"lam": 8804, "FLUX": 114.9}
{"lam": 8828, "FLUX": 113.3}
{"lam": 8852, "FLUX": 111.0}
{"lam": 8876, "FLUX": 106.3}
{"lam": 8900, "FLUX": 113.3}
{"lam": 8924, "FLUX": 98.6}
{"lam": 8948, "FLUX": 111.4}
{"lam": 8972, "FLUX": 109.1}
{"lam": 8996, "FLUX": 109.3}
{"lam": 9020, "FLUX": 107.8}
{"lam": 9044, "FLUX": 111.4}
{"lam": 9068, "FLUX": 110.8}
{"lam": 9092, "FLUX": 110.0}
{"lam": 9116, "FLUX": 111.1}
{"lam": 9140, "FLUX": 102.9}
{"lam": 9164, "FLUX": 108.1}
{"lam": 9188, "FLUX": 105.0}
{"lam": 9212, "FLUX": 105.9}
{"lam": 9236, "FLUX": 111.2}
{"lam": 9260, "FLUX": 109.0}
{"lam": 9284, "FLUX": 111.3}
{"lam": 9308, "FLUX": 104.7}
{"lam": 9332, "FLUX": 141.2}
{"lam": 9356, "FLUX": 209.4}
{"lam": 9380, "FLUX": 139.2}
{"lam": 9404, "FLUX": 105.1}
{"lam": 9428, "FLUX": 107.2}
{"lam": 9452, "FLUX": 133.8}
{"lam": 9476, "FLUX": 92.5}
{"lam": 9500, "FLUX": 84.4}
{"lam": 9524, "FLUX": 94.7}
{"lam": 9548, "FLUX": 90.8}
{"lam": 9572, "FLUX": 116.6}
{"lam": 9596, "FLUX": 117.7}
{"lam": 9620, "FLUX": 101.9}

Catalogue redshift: 0.43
